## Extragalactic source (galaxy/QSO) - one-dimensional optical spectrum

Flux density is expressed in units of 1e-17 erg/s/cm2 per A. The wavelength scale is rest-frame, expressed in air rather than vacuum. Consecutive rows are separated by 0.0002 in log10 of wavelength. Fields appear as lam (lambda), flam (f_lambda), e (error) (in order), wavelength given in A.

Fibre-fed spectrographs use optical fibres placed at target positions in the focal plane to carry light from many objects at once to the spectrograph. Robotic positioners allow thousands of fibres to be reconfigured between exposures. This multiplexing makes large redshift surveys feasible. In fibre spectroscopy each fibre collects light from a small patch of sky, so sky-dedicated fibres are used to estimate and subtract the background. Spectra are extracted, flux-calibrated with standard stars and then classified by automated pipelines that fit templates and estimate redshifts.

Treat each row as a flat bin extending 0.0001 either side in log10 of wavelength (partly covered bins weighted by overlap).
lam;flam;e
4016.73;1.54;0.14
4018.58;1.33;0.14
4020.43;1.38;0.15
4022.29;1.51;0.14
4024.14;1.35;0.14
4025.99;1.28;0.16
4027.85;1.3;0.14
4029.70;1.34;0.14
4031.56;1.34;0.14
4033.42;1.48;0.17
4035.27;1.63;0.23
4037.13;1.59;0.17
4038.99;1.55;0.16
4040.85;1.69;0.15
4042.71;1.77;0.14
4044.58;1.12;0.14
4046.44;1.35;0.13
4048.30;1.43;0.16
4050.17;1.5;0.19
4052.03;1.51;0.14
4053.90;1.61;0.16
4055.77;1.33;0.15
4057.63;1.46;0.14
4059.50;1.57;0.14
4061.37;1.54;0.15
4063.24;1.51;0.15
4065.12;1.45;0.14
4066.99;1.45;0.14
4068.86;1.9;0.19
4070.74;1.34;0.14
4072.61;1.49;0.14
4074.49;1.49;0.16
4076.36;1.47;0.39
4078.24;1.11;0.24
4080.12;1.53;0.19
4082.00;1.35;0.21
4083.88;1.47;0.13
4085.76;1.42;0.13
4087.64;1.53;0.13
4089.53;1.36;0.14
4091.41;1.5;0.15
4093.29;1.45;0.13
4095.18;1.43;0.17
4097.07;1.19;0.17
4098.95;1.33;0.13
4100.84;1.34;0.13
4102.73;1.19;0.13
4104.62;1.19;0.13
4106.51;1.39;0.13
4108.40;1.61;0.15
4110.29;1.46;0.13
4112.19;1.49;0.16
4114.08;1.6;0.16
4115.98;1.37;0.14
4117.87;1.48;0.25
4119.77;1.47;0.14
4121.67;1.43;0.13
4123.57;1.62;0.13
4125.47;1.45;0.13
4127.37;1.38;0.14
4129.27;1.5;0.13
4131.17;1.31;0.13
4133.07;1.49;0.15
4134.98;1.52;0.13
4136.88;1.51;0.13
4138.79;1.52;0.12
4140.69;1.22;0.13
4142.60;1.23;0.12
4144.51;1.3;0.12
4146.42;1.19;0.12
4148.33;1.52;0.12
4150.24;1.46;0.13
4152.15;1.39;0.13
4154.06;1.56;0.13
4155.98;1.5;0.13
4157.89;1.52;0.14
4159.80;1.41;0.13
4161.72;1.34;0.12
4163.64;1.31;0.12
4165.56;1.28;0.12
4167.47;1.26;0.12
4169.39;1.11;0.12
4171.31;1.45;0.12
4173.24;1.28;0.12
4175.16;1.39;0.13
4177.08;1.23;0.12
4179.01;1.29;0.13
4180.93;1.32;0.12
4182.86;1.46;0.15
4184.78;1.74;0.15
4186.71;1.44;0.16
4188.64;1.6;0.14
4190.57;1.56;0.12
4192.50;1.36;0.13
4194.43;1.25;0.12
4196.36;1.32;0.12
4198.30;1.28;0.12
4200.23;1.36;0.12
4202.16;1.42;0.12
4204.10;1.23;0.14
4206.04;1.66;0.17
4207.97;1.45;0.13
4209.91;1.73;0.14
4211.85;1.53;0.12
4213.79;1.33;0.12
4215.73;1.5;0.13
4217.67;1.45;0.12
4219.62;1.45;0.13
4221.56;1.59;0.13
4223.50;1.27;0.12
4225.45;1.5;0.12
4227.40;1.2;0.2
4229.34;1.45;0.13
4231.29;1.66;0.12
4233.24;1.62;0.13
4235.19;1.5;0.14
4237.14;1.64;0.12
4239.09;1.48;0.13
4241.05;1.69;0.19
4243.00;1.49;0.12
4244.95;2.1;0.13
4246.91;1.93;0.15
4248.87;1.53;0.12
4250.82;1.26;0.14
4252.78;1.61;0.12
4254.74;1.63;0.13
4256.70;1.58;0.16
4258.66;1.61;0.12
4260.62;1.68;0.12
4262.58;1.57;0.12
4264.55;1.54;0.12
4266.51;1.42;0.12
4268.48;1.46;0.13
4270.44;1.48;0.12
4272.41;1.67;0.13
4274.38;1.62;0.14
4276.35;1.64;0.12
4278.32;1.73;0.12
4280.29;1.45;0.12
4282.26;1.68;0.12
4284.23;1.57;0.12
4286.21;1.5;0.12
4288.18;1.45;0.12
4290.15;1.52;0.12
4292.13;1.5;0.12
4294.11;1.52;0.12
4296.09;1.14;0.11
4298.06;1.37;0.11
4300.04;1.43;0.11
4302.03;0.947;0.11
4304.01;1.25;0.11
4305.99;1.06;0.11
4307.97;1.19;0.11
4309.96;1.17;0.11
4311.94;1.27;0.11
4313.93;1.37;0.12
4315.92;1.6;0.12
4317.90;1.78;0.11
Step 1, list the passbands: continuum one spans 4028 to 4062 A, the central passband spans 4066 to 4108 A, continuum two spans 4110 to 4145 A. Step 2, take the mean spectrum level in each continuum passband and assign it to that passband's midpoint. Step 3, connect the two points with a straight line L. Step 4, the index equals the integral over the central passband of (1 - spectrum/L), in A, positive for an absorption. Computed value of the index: 1.6 A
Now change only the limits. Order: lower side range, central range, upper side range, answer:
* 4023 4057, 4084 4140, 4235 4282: 2.64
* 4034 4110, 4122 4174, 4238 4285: 4.05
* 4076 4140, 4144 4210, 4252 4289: 4.08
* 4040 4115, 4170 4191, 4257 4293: 1.15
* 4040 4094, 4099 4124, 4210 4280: 1.12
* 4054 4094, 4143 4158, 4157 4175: -0.72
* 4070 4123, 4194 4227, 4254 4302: 1.11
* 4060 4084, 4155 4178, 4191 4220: 1.55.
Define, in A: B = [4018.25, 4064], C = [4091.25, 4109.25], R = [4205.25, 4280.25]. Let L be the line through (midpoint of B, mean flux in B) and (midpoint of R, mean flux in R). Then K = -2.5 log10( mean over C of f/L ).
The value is 0.10 mag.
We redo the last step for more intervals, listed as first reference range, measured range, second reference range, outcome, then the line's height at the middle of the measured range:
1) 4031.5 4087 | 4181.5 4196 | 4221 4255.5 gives 0.05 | 1.54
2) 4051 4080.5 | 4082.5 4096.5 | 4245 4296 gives 0.04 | 1.49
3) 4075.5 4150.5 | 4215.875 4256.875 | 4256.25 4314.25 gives -0.09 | 1.43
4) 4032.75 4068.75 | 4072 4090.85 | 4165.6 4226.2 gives 0.05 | 1.49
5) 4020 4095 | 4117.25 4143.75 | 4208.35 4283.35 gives 0.05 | 1.5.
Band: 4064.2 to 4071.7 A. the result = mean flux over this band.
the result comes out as 1.54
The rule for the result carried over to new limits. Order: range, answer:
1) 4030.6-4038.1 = 1.51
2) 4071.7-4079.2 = 1.39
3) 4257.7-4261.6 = 1.65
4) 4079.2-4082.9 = 1.44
